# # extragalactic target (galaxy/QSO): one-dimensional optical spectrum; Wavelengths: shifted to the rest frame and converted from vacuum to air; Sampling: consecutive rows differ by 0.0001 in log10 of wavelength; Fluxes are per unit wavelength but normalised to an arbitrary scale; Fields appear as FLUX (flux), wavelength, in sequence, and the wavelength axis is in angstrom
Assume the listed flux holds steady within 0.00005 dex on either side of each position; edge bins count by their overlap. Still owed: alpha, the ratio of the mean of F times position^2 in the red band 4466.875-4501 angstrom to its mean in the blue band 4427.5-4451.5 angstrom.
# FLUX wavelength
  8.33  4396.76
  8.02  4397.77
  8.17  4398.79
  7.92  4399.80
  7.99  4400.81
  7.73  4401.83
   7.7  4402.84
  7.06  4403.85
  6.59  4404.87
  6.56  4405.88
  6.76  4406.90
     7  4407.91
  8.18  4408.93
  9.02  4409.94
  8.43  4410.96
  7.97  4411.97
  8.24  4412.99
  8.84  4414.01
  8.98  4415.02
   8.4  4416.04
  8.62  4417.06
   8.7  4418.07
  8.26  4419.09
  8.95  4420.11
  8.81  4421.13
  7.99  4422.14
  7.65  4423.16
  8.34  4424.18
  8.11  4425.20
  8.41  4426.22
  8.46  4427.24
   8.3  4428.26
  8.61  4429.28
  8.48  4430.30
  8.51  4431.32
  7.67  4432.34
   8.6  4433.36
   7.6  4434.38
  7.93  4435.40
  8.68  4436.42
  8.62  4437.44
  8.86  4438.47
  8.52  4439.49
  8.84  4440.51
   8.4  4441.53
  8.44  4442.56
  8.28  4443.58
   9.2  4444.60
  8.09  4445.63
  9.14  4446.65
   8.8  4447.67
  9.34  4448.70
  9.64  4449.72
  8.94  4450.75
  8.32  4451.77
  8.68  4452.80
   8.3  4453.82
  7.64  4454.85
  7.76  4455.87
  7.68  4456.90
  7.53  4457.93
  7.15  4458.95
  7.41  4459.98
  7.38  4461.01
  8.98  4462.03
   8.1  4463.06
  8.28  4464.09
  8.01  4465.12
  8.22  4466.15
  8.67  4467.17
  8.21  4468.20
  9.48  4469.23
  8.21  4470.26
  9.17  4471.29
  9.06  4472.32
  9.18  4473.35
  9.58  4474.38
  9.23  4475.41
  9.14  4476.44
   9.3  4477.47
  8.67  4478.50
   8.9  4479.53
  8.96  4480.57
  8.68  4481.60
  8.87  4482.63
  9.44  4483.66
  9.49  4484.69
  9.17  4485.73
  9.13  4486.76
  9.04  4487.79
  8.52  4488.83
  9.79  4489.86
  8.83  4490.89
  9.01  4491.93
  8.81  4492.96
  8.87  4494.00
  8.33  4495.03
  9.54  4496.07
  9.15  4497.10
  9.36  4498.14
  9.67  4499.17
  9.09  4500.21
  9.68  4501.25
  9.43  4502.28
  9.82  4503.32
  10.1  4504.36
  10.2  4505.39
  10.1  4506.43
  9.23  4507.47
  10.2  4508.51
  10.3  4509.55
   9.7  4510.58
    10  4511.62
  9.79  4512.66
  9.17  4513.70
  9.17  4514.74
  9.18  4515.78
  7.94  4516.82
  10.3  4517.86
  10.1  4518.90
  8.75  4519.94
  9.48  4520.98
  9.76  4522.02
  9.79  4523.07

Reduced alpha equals 1.1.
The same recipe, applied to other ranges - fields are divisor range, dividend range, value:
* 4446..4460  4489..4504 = 1.13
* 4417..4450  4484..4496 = 1.09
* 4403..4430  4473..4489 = 1.15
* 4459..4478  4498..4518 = 1.14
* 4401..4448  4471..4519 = 1.17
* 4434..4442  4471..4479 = 1.10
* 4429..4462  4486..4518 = 1.15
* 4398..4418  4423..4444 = 1.07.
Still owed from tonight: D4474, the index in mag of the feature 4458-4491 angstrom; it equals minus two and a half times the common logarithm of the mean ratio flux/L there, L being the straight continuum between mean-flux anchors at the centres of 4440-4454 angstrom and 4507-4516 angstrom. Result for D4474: 0.05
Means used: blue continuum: 8.76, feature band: 8.74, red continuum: 9.66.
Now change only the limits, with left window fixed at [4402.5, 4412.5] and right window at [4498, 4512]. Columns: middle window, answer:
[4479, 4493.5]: 0.037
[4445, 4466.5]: 0.049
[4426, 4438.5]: -0.032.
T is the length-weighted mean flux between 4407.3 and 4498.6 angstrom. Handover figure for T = 8.58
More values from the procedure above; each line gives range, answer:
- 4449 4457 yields 8.43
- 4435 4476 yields 8.5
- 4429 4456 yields 8.53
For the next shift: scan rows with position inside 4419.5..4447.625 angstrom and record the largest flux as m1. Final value 9.2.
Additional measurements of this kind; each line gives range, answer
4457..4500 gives 9.79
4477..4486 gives 9.49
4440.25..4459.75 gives 9.64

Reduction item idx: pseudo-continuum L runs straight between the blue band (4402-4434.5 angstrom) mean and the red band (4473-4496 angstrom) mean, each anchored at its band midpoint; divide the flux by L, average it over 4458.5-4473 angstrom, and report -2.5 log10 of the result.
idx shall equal 0.059 mag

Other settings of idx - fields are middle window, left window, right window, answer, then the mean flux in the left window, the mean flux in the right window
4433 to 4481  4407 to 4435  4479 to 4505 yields 0.03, 8.31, 9.19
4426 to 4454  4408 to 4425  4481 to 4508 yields 0.01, 8.42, 9.28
